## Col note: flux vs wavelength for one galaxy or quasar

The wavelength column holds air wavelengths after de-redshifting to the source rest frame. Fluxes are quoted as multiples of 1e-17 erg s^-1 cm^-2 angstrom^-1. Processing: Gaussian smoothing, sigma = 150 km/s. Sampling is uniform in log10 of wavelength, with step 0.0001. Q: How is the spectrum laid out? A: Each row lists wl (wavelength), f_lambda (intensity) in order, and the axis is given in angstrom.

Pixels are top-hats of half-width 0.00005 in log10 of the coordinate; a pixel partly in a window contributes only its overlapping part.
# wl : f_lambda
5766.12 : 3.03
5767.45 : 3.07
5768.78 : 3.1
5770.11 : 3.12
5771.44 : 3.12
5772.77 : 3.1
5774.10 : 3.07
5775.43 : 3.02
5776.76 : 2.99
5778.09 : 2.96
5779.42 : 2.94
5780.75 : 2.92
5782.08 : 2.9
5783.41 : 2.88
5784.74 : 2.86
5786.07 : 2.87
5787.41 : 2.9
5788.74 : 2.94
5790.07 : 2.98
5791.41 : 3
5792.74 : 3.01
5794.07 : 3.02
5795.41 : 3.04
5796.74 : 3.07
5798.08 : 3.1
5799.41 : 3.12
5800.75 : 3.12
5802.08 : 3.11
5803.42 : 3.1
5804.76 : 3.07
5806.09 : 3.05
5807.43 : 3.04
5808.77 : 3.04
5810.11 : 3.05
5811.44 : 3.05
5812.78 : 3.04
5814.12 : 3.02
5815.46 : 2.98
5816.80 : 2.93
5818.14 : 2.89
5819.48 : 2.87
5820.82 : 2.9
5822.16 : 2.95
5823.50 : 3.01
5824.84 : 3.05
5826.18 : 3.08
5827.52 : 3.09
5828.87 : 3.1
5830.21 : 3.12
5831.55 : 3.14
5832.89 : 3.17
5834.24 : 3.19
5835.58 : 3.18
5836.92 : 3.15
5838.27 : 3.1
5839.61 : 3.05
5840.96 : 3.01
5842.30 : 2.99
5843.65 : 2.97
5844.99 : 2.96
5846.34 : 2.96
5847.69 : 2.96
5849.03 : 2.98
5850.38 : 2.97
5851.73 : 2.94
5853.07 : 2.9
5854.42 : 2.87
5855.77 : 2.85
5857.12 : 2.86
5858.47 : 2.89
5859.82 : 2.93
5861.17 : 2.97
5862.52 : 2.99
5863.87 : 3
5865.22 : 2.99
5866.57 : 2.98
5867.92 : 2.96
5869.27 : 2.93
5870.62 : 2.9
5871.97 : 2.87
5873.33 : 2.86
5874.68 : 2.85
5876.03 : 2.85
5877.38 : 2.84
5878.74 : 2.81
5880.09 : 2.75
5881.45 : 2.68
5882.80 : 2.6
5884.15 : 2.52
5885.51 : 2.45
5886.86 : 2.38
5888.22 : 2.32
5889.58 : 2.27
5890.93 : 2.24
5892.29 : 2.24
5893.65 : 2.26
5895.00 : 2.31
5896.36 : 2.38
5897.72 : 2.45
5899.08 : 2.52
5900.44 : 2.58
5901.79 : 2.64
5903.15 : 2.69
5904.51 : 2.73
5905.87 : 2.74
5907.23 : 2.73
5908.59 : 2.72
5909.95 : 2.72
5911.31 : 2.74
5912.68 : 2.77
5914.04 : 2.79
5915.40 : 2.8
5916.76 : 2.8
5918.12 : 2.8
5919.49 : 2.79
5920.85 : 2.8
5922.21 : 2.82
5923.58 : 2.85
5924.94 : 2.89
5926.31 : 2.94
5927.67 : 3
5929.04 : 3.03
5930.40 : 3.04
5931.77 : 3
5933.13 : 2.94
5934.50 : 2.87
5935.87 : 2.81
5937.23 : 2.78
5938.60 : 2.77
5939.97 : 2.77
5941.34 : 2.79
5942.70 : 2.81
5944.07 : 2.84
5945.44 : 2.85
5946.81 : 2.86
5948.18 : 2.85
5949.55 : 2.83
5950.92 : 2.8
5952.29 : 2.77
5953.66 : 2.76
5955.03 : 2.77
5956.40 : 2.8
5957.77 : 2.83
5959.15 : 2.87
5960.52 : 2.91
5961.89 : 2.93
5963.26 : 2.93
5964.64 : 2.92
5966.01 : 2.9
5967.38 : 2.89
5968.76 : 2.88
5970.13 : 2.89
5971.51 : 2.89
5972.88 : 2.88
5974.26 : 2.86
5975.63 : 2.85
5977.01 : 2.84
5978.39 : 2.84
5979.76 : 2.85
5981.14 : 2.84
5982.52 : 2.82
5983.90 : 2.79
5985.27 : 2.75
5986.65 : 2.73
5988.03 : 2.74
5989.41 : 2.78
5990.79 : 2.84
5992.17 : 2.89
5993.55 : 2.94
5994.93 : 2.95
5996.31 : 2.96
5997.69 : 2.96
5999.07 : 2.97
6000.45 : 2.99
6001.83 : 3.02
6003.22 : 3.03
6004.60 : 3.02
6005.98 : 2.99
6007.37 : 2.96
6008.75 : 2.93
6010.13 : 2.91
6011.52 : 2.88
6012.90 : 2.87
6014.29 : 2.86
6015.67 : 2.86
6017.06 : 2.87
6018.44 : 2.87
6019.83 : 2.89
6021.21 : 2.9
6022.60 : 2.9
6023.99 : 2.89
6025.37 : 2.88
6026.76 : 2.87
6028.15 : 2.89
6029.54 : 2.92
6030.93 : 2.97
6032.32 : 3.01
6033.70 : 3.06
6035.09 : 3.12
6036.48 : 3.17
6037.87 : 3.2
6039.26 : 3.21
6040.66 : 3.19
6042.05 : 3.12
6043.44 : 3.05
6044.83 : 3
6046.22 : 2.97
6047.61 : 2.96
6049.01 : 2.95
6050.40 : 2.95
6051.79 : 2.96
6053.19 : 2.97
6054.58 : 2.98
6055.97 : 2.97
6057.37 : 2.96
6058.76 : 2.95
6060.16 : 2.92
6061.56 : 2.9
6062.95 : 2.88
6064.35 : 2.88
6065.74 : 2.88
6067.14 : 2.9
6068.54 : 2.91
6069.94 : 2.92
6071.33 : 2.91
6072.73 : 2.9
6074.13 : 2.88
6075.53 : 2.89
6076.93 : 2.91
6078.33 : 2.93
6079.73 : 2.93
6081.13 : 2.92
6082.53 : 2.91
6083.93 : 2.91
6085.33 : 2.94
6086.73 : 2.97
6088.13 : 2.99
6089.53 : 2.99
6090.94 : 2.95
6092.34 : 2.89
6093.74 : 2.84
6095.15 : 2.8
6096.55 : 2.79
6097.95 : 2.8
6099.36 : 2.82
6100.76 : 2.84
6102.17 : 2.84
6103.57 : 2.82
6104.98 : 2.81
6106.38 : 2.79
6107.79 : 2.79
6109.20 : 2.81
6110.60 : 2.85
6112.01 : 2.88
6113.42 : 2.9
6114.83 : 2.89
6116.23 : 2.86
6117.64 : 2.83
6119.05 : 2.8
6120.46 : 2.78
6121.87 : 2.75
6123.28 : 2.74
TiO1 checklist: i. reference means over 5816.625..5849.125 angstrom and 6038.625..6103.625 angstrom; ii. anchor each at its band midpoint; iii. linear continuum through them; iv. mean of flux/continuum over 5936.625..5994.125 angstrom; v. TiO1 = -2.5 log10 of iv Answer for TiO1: 0.05 mag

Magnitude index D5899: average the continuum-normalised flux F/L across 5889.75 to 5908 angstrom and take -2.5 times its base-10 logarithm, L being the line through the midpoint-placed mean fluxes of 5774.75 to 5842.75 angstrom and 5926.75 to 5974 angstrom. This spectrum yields 0.17 mag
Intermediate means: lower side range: 3.02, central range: 2.5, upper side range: 2.87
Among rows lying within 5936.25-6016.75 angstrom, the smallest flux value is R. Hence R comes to 2.73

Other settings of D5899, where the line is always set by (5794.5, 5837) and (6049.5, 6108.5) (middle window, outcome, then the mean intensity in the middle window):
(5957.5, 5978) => 0.03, 2.88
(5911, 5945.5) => 0.05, 2.85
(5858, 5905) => 0.13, 2.67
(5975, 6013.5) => 0.02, 2.89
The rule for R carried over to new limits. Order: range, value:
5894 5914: 2.31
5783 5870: 2.85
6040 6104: 2.79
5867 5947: 2.24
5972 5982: 2.84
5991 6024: 2.86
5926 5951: 2.77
